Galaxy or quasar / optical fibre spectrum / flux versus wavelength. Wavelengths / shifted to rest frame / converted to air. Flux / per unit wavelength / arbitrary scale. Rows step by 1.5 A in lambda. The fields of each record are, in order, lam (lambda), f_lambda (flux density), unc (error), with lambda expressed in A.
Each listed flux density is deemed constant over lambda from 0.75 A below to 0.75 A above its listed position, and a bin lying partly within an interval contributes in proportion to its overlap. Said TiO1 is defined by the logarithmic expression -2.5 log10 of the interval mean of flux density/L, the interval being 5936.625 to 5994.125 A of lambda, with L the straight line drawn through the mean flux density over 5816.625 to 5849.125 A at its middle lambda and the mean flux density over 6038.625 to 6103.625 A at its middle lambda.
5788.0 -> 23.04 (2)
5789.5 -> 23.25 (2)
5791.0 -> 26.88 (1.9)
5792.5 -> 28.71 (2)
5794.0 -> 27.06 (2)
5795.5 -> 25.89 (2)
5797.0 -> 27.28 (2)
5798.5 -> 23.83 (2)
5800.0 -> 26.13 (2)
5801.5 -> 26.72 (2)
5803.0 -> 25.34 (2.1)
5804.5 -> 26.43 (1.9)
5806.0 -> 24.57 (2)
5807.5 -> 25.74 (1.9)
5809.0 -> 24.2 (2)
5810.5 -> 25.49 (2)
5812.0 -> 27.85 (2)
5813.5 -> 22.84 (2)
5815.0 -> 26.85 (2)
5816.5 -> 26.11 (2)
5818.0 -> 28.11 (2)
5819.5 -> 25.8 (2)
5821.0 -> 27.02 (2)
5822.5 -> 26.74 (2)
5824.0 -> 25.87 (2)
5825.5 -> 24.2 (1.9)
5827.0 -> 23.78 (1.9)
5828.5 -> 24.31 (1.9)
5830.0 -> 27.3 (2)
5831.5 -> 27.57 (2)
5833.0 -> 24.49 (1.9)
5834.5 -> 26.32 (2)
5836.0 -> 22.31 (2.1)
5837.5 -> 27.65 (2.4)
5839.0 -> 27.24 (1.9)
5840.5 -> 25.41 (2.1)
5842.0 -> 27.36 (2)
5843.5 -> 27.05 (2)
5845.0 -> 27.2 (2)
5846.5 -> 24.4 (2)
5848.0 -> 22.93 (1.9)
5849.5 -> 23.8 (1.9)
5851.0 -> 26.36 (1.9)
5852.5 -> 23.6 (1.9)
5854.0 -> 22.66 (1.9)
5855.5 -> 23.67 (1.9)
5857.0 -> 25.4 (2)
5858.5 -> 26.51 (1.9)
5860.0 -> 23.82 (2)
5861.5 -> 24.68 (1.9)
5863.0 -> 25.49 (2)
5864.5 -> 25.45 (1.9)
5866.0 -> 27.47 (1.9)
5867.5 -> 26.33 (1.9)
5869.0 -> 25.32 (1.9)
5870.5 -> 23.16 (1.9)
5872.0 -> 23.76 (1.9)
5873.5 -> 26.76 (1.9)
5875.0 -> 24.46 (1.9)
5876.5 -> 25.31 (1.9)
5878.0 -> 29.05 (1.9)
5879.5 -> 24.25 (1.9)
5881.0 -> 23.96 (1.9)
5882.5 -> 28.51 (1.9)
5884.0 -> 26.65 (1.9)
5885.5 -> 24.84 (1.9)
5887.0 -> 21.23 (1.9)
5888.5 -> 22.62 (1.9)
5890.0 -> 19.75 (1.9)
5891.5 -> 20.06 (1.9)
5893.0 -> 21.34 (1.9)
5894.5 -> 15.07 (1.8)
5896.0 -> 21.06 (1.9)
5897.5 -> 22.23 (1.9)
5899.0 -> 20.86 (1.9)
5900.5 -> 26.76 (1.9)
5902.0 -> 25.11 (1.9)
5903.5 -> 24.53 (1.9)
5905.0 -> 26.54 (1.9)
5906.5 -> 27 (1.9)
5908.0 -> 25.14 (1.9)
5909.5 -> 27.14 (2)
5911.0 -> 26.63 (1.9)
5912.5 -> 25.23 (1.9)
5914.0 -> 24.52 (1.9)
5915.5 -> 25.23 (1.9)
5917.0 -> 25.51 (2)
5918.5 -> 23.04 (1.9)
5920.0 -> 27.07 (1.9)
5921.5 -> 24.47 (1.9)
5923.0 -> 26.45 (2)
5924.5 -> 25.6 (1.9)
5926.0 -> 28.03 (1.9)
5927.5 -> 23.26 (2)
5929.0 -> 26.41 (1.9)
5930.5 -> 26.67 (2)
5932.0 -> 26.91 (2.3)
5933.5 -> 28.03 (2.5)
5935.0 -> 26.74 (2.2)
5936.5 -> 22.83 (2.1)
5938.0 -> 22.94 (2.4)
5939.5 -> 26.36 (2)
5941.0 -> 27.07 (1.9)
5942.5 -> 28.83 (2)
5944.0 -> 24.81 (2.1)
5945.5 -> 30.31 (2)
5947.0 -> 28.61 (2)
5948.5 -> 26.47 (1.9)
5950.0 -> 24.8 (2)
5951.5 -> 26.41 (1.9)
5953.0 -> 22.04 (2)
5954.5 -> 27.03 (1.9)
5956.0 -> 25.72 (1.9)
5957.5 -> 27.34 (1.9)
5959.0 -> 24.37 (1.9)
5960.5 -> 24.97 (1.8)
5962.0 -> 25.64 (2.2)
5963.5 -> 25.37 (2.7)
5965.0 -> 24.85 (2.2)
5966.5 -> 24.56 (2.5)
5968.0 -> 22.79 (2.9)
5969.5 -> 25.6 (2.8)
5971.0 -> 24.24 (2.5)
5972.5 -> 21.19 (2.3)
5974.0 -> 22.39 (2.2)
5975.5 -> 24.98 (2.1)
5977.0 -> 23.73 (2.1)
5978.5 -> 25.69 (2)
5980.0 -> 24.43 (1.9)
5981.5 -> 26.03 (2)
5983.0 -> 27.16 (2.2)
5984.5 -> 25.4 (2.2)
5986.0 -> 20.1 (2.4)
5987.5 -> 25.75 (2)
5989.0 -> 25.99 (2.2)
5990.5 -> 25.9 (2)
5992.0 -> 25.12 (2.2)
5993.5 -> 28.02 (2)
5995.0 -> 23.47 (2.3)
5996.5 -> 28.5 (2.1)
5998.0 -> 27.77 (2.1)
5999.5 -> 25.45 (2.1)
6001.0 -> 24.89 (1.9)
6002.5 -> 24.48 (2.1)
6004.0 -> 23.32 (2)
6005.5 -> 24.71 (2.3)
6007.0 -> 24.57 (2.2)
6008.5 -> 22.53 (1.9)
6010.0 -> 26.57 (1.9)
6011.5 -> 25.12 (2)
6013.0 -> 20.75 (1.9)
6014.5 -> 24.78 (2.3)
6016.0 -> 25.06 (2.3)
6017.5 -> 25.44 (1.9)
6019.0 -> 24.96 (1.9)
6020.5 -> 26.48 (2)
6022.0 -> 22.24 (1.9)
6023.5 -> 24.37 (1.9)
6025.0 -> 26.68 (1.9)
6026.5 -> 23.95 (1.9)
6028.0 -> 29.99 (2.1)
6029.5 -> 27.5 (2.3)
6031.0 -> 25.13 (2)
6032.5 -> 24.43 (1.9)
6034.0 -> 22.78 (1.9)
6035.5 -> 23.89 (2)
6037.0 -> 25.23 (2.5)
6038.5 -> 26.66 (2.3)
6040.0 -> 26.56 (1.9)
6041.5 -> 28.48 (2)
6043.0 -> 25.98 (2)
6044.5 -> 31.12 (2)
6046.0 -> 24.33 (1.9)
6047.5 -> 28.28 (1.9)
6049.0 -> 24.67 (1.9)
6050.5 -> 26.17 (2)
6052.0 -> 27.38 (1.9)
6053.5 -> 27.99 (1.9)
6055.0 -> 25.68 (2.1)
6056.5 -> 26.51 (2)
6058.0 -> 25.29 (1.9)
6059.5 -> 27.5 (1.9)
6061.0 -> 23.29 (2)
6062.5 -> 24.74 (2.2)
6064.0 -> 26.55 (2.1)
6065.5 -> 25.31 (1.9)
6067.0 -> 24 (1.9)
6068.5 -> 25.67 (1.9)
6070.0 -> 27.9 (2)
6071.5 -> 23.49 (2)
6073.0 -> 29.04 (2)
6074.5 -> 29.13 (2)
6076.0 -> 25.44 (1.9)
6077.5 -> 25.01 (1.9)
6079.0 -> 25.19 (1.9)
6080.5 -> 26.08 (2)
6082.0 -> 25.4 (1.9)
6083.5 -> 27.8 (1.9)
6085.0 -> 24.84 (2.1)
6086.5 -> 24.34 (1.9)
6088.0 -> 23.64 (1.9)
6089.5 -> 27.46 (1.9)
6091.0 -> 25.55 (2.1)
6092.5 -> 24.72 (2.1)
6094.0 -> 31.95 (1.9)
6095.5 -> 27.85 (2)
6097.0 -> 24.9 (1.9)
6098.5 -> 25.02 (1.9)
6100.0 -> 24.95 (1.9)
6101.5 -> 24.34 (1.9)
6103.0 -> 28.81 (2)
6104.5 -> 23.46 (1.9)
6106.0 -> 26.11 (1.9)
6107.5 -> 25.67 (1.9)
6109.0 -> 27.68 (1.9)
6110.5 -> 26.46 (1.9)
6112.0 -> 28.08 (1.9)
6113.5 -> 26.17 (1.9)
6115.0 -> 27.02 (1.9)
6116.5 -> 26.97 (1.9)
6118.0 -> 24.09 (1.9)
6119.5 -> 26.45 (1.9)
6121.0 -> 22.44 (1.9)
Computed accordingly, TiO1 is 0.03 mag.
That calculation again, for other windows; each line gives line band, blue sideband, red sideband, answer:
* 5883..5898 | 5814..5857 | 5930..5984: 0.18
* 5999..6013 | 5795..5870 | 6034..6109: 0.07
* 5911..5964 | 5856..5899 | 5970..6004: -0.06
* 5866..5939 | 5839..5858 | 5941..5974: 0.03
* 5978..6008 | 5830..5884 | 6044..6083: 0.03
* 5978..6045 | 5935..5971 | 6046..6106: 0.02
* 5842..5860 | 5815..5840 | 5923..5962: 0.04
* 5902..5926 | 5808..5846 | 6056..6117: 0.01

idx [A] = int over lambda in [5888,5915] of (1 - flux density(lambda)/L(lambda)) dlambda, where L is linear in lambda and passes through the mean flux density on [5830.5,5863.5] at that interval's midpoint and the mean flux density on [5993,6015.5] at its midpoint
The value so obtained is 1.8 A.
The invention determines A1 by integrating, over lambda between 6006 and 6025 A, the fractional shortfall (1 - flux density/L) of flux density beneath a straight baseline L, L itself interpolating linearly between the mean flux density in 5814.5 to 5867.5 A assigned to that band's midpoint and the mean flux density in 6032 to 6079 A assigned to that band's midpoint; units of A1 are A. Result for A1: 1.1 A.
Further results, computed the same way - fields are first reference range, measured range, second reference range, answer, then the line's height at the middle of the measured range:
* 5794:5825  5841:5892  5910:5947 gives 2.2 A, 26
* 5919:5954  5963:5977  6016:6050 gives 1.1 A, 26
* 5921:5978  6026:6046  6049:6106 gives -0.3 A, 25.8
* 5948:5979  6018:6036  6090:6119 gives 0.2 A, 25.5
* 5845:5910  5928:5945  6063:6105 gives -0.9 A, 24.8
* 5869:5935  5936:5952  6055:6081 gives -0.9 A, 25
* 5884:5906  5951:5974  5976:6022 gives -0.6 A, 24.1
